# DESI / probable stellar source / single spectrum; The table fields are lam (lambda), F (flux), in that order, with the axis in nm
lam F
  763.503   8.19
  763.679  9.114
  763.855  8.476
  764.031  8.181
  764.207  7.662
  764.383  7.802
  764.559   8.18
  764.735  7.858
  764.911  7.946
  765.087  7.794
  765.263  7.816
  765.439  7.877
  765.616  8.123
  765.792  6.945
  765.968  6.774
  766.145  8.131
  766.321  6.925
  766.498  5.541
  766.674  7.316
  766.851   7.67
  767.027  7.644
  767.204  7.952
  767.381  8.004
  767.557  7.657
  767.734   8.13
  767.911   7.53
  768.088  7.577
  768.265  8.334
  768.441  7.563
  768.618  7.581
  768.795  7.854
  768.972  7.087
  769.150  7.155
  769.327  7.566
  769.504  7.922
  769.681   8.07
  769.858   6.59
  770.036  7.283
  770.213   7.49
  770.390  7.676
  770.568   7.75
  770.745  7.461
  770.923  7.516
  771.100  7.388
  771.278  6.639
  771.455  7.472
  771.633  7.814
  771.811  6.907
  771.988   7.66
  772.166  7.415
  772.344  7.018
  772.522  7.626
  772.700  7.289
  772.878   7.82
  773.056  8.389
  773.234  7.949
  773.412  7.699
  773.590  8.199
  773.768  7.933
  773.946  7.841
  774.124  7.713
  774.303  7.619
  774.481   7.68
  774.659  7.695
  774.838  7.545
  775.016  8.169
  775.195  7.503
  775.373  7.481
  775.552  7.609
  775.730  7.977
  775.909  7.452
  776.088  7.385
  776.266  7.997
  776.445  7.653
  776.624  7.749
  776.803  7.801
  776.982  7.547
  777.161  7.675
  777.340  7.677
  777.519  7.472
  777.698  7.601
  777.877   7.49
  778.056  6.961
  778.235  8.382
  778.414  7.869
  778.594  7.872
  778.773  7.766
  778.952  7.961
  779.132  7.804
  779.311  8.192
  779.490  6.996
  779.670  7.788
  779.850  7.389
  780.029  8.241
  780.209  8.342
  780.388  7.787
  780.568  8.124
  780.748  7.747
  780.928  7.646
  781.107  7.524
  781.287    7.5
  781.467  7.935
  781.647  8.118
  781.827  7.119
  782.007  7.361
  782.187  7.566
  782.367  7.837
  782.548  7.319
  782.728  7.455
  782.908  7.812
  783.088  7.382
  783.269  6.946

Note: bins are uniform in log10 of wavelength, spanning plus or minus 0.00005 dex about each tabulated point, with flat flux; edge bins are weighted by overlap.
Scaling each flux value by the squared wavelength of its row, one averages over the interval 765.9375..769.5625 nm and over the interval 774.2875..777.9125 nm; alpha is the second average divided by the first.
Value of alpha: 1.04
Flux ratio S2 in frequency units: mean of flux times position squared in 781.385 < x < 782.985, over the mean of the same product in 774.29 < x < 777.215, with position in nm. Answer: 1.0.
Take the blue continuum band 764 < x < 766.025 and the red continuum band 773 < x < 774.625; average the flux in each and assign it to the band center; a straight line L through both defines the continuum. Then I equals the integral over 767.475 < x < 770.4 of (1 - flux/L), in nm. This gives 0.08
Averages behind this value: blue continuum 7.75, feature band 7.59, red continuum 7.88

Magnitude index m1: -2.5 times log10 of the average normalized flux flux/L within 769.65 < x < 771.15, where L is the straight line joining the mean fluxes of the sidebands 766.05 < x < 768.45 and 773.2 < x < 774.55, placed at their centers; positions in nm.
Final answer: 0.03 mag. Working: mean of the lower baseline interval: 7.57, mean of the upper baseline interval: 7.83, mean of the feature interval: 7.45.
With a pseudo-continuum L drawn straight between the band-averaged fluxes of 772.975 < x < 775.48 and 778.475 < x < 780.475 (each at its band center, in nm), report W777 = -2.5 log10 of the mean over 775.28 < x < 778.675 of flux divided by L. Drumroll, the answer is 0.022 mag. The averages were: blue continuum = 7.81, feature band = 7.66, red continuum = 7.83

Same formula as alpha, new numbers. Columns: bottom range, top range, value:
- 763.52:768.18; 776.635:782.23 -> 1.04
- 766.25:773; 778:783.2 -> 1.06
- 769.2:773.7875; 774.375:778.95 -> 1.03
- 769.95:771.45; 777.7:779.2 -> 1.07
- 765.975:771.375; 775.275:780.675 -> 1.06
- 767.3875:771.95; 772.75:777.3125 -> 1.04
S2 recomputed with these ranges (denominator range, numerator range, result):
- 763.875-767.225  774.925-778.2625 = 1.04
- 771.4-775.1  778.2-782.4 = 1.03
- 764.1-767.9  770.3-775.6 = 1.02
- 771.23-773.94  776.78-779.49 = 1.03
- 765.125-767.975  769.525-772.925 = 1.00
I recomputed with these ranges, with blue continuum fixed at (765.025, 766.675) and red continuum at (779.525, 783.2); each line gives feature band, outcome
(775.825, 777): -0.01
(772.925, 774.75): -0.09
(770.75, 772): 0.02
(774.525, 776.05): -0.03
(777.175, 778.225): 0.01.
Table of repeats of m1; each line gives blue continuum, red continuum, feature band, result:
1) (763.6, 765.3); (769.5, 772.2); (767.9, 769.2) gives 0.01 mag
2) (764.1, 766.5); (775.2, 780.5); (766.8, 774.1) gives 0.01 mag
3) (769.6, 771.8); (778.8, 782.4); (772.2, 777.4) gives -0.02 mag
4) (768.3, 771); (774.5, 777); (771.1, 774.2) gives 0.00 mag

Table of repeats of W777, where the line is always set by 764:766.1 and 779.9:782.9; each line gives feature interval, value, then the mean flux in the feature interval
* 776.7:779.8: 0.005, 7.69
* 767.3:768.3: -0.015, 7.85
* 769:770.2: 0.046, 7.41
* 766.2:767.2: 0.088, 7.14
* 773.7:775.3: -0.001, 7.74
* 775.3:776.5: 0.011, 7.65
